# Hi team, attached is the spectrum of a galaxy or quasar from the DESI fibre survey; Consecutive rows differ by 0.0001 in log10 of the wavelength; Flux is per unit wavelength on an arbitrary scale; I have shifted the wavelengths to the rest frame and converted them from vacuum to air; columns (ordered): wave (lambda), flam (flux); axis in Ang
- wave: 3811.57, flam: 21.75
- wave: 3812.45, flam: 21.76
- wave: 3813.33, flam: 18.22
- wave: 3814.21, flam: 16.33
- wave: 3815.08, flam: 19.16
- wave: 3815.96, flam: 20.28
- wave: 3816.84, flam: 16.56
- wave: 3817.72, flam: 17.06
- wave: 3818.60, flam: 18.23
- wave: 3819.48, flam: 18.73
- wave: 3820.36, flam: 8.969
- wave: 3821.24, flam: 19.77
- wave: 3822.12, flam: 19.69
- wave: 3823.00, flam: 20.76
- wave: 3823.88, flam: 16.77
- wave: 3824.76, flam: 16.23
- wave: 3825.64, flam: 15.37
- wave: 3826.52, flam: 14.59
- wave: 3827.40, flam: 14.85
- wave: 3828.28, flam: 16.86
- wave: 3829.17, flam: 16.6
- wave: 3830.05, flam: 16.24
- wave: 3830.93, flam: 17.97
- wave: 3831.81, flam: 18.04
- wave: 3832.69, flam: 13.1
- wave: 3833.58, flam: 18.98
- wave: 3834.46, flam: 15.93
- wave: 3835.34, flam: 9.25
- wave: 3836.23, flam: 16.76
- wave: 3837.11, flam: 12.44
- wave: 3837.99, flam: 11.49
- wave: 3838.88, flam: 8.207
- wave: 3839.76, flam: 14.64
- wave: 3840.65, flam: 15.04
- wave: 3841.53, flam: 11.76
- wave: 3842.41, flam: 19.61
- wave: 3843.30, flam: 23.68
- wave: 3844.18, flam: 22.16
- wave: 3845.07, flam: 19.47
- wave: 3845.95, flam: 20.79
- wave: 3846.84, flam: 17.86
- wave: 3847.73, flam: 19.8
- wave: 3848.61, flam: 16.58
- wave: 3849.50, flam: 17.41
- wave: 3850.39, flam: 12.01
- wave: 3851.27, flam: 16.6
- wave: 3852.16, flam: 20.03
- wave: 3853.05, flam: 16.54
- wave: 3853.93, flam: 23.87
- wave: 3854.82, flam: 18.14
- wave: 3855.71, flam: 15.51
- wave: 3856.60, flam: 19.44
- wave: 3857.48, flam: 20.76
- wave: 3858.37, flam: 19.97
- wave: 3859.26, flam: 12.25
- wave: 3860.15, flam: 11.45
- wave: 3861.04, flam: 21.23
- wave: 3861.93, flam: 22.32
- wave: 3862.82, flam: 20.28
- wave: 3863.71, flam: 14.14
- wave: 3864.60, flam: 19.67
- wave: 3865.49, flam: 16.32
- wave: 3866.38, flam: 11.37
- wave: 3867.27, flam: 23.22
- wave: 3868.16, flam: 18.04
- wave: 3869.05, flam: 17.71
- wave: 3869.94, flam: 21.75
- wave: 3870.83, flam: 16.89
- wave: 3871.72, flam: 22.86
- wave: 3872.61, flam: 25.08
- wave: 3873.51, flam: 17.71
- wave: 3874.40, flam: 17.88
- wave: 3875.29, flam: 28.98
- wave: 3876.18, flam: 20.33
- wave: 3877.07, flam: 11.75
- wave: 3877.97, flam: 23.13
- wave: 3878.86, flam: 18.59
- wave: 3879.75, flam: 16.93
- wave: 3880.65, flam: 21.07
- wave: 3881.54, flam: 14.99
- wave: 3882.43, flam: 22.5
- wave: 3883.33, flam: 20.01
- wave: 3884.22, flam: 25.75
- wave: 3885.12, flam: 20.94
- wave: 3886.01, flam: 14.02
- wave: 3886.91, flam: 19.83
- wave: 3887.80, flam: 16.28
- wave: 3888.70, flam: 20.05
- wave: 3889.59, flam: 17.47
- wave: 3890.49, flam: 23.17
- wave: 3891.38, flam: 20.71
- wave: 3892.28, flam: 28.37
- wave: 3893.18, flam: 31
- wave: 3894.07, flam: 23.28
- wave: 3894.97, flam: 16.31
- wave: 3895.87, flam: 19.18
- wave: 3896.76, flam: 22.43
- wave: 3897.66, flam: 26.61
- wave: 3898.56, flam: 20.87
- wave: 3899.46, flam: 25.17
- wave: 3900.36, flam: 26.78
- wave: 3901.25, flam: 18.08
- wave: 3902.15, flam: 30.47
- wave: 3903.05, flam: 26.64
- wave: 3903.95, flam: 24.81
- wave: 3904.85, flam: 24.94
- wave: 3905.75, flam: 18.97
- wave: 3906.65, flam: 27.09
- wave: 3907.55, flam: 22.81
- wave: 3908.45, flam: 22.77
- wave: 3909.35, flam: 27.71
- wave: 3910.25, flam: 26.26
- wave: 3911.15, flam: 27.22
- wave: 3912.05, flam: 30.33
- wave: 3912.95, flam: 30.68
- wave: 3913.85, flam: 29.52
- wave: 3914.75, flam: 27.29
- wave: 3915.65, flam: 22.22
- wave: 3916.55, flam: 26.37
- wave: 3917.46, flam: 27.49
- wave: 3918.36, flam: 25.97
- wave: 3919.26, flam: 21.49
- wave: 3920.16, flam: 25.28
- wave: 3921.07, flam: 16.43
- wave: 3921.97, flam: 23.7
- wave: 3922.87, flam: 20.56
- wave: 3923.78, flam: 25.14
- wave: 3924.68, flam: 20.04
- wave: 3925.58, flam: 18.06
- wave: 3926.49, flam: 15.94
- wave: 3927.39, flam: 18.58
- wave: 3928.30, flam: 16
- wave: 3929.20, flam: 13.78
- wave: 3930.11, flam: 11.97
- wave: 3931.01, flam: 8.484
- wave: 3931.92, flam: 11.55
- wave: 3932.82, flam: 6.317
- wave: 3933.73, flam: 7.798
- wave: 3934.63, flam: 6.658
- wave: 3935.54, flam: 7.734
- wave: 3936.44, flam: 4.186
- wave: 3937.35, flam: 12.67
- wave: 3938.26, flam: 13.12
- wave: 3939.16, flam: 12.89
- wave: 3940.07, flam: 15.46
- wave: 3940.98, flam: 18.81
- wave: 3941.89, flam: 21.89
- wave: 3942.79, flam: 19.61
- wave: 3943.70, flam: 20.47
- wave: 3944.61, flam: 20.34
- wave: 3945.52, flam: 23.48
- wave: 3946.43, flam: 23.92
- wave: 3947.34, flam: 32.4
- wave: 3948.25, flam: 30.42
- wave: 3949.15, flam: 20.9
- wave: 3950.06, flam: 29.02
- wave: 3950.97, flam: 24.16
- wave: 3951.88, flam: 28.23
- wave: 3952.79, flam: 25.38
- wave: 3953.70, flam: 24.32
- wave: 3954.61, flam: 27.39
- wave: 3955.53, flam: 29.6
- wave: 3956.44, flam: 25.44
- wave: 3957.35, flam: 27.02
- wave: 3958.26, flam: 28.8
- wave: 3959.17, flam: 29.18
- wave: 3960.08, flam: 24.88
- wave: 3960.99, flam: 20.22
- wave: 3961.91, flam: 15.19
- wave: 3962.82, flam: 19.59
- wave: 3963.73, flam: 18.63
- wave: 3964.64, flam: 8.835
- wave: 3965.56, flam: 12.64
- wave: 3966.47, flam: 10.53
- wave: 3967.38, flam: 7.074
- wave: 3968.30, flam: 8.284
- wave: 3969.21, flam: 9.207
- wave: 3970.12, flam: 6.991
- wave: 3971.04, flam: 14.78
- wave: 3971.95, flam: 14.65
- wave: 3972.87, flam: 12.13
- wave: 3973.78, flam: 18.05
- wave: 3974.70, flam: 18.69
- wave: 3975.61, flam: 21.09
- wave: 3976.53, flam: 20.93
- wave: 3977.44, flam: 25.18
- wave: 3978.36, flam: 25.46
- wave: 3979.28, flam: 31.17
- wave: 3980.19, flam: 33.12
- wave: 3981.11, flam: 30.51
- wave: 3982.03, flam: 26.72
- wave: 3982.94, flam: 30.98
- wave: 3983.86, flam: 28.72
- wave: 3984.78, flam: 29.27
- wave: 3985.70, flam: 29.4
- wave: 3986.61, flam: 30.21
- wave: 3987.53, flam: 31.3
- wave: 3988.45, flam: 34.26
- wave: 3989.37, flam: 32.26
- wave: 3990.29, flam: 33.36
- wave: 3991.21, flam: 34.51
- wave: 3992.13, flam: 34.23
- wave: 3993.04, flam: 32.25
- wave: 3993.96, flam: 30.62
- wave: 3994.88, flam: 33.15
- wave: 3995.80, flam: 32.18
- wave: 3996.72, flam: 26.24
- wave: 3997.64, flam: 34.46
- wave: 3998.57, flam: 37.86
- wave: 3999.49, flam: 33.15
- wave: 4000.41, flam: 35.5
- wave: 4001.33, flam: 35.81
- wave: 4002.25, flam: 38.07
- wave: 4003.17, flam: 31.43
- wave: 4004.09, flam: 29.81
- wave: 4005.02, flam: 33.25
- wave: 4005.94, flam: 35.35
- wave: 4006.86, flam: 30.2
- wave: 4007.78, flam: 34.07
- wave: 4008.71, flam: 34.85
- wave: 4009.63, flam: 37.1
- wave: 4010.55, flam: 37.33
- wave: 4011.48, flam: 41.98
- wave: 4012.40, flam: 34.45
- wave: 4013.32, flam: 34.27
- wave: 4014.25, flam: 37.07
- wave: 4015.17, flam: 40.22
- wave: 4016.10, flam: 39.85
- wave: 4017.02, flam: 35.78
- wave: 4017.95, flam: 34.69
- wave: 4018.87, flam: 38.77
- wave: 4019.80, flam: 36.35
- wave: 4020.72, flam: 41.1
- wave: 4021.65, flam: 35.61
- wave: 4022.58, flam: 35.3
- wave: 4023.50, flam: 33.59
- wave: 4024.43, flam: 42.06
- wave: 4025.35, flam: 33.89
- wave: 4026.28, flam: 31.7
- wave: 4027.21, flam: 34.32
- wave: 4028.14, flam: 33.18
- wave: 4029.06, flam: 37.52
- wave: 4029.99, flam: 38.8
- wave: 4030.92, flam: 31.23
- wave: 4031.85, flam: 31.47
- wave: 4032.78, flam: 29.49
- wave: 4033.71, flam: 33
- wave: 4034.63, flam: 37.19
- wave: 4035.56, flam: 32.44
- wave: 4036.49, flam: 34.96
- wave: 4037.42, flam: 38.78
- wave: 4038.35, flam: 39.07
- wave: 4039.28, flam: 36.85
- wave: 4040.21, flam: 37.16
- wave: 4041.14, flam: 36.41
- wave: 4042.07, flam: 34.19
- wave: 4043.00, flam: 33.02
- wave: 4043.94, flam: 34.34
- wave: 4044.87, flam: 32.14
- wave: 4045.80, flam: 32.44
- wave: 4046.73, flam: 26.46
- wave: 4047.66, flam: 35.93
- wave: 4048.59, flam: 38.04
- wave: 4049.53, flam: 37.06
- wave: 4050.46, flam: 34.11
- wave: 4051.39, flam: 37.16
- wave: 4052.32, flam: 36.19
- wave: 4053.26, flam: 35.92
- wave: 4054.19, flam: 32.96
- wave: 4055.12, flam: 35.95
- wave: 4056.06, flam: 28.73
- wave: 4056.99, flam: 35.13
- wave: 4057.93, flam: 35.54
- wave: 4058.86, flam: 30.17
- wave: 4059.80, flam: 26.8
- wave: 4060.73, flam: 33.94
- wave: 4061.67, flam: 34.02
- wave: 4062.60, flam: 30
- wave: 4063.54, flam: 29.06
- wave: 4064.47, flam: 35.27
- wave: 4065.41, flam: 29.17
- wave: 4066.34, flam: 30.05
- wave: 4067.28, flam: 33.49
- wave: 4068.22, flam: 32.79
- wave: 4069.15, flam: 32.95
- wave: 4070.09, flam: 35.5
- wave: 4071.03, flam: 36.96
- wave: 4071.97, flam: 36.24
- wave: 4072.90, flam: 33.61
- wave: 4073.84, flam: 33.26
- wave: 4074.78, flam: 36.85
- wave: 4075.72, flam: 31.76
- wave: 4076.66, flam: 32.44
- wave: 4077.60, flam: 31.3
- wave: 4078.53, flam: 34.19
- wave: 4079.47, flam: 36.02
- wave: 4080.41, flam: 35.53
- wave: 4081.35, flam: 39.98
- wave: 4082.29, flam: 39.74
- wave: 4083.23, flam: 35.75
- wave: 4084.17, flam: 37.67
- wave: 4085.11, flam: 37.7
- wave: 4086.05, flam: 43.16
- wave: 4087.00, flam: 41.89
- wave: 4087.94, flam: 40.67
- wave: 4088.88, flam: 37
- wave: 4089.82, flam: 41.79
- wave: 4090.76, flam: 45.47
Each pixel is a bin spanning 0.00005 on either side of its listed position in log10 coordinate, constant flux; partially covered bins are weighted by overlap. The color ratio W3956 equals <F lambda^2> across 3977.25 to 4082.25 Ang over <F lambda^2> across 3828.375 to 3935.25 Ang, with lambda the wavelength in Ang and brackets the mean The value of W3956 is 1.87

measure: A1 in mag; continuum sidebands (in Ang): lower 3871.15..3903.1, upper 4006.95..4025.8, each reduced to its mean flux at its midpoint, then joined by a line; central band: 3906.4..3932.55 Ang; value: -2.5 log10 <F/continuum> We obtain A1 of 0.14 mag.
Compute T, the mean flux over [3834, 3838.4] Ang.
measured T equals 13.2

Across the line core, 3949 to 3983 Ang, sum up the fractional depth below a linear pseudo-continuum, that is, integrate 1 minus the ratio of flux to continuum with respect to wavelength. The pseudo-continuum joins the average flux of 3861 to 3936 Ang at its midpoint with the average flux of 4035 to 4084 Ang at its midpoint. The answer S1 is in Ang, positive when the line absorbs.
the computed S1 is 6.7 Ang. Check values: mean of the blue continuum 20.7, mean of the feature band 21.1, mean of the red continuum 34.2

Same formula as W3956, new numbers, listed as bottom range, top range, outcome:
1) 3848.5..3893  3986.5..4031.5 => 1.95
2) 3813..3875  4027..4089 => 2.22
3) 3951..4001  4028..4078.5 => 1.41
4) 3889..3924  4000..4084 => 1.52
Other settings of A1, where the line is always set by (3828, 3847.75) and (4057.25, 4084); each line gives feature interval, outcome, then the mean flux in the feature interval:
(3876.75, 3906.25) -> -0.065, 21.6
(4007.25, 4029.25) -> -0.219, 36.4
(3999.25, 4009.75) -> -0.181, 34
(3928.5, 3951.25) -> 0.401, 16.7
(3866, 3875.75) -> -0.079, 20.2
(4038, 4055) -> -0.099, 35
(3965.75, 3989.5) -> 0.214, 22.1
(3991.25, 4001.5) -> -0.179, 33.2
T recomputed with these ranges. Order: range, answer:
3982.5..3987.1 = 29.7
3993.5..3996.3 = 31.9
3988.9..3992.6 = 33.6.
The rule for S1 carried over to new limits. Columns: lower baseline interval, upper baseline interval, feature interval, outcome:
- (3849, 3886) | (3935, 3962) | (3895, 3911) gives -3.0 Ang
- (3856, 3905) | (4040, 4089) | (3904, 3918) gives -2.0 Ang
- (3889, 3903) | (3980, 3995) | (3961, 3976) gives 8.1 Ang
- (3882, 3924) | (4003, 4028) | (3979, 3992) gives 0.5 Ang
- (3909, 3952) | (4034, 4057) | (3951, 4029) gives -2.0 Ang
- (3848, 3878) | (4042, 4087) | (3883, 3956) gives 4.5 Ang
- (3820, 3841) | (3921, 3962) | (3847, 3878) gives -3.6 Ang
